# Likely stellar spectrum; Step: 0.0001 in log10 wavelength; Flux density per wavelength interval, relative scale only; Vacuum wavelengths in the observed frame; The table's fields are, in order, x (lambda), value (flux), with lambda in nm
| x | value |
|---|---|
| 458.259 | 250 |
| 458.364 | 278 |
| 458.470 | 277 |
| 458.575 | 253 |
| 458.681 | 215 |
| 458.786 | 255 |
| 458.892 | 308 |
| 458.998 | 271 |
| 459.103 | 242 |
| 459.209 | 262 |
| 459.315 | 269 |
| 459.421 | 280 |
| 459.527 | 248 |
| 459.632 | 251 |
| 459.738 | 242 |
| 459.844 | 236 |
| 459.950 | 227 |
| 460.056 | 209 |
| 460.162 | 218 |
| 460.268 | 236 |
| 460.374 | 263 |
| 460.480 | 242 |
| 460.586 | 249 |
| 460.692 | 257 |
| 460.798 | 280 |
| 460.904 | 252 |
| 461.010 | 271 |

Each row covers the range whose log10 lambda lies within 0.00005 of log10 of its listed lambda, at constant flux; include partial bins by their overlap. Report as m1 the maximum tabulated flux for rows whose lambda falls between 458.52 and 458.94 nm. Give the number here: 308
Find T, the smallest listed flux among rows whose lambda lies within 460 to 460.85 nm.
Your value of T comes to 209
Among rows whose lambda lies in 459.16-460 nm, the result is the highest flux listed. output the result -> 280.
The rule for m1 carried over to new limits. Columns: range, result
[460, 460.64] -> 263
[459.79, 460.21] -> 236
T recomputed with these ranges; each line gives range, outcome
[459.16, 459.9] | 236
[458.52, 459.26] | 215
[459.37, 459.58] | 248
